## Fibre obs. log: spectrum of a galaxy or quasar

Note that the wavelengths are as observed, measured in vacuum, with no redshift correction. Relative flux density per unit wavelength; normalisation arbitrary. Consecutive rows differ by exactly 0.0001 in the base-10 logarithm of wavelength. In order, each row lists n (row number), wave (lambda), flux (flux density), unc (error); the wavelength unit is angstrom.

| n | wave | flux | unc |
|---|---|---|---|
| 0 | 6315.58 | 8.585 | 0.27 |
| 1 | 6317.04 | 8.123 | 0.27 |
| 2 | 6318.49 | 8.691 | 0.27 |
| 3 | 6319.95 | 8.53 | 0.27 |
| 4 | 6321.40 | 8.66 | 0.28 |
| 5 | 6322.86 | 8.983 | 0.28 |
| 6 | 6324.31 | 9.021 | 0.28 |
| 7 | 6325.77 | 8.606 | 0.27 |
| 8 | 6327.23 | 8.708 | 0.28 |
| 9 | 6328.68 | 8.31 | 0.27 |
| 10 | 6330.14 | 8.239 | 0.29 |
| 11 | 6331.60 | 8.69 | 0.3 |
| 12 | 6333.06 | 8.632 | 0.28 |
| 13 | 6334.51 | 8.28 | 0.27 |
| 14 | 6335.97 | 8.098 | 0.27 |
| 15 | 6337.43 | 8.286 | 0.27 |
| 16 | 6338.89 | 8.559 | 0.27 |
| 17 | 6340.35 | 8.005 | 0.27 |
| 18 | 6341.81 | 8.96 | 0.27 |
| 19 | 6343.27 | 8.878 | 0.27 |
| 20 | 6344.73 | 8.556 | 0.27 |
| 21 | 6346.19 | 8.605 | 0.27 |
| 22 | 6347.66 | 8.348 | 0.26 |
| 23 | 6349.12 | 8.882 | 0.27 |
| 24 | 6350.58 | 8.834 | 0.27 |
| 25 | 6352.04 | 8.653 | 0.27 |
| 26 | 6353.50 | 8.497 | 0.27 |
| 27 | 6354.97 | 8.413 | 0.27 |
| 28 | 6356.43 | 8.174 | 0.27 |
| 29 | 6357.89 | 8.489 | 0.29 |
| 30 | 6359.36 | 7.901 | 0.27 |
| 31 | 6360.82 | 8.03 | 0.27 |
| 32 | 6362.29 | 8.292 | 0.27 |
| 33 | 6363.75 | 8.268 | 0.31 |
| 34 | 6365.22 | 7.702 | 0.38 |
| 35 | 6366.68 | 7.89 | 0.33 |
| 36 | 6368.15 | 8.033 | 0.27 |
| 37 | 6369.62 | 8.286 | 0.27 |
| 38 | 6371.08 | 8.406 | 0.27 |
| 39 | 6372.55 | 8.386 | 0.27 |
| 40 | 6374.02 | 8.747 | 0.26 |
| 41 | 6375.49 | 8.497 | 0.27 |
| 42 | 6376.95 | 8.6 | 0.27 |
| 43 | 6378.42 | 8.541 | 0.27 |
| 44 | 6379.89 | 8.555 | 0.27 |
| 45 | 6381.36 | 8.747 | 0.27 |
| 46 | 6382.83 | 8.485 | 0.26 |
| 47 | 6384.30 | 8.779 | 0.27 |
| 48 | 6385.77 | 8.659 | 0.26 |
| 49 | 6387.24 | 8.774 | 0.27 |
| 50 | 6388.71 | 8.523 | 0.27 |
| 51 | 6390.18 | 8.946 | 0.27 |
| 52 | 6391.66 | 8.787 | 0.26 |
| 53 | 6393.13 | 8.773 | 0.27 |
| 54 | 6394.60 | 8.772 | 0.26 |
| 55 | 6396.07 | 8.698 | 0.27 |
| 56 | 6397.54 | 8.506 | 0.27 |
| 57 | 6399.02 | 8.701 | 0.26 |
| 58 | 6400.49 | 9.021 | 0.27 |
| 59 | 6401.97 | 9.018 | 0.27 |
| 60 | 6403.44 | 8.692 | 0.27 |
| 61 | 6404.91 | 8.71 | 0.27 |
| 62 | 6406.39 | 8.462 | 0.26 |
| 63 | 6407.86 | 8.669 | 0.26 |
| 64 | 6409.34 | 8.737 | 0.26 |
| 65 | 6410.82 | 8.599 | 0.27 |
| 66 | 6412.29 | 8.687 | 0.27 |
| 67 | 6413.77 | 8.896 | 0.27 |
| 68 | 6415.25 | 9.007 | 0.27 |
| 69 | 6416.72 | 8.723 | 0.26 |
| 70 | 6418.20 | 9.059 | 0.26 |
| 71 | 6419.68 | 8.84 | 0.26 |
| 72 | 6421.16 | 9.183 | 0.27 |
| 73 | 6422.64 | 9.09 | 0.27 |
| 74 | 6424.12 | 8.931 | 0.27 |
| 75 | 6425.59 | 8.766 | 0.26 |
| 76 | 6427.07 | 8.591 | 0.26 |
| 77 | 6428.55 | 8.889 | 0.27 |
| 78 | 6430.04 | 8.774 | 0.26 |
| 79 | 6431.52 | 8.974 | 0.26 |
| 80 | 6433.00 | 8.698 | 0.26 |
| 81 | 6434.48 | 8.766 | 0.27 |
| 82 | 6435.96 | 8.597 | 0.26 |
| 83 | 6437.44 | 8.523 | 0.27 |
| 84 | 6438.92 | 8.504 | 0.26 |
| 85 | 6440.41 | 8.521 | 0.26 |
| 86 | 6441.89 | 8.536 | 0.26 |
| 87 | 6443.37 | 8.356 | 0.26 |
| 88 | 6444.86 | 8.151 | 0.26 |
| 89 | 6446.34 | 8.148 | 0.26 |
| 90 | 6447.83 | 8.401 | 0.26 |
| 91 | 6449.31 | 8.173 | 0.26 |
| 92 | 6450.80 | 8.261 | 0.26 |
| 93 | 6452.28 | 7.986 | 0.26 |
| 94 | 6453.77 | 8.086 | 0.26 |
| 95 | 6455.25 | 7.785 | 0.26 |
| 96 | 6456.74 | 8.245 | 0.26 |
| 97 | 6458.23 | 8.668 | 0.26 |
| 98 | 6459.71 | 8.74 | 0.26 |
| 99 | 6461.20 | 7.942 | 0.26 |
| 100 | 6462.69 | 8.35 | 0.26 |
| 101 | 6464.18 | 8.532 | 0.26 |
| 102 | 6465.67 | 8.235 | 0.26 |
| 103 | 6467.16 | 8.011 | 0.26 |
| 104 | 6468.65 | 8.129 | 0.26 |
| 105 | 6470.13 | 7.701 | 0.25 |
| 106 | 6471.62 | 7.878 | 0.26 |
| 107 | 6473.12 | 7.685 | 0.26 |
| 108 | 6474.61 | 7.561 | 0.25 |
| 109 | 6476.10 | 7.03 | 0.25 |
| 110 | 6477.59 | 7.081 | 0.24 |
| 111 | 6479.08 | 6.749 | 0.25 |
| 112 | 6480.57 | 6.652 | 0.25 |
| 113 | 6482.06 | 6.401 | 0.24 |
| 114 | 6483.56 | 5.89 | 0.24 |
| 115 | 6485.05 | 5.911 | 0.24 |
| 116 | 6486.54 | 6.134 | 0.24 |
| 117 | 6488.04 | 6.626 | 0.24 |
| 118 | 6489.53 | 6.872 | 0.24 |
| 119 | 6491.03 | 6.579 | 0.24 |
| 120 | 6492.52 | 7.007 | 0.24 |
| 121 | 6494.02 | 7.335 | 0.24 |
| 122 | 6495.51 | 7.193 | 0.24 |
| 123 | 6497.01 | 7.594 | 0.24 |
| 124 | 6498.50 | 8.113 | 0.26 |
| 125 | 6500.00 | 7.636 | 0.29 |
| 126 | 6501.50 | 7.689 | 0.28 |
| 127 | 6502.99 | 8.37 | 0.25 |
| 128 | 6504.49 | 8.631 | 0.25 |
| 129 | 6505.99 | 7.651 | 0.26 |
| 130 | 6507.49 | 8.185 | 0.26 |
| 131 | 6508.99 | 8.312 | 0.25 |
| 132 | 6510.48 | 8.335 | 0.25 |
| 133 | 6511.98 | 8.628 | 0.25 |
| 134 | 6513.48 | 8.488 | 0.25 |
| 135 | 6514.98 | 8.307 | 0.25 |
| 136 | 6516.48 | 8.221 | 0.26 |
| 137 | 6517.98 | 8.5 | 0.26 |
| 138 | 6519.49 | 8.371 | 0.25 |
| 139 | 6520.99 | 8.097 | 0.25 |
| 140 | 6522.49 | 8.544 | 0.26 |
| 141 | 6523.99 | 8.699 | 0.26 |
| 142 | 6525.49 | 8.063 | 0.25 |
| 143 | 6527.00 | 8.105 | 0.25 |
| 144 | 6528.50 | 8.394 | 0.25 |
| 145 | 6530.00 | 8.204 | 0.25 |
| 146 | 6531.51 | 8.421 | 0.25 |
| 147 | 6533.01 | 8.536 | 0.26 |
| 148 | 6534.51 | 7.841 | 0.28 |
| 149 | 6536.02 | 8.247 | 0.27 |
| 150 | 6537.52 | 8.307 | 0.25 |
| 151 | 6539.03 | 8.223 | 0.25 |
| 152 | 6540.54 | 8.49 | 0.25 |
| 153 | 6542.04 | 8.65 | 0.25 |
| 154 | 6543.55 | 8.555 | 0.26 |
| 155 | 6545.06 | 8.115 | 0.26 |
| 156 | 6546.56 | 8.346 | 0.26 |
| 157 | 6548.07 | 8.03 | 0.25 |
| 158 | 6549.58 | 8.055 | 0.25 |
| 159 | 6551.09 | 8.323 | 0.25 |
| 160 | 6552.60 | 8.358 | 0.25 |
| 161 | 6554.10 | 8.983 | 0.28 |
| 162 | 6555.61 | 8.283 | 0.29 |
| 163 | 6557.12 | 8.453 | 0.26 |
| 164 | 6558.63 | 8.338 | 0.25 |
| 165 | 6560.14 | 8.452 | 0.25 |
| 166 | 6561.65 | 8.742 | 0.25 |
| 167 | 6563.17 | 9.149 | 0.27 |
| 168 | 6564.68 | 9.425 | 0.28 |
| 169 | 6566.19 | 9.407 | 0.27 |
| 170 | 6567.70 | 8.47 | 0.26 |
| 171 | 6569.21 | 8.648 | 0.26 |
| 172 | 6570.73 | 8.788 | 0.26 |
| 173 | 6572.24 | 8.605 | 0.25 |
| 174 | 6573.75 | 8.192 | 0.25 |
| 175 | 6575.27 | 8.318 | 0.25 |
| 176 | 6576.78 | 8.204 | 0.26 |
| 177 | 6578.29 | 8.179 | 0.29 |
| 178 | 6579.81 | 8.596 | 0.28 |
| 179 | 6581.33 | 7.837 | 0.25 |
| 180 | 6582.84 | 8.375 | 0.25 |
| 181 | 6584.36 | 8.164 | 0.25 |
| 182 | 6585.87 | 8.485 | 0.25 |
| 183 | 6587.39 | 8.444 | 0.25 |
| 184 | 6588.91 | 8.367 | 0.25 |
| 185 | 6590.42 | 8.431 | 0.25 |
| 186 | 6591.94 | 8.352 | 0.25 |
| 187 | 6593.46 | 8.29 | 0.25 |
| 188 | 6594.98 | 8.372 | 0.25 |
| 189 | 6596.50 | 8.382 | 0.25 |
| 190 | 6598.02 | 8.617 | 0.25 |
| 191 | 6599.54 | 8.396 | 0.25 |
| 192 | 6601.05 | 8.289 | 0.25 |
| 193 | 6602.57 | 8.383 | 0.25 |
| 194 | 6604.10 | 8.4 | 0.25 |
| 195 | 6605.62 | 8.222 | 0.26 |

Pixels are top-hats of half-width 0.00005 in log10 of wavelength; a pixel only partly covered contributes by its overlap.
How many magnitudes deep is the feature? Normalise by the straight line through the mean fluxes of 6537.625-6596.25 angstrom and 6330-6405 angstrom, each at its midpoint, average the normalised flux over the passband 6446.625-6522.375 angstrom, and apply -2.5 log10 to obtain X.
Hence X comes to 0.10 mag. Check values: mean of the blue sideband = 8.52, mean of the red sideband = 8.46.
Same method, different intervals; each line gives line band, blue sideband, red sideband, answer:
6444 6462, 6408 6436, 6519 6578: 0.07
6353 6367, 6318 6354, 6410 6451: 0.06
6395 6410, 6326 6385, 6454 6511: -0.08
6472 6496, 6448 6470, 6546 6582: 0.21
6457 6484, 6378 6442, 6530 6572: 0.13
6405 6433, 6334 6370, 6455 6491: -0.13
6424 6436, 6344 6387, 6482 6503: -0.14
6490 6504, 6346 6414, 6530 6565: 0.13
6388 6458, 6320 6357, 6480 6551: -0.05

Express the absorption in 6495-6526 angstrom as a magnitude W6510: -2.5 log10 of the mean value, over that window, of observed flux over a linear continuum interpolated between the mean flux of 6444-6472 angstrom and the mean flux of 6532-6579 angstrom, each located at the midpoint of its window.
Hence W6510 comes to 0.021 mag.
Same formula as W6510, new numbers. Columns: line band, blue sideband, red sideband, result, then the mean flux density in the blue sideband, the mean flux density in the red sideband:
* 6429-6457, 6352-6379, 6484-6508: -0.092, 8.3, 7.32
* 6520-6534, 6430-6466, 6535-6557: 0.003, 8.39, 8.35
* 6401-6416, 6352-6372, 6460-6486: -0.115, 8.2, 7.41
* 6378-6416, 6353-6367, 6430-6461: -0.058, 8.17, 8.41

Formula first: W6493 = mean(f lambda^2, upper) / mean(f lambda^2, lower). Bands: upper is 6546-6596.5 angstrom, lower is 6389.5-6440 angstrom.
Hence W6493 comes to 1.01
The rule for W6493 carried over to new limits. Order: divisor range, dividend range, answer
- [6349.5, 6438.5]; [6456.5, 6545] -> 0.94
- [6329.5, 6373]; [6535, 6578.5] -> 1.08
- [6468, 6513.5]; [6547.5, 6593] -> 1.17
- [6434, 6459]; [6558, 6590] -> 1.06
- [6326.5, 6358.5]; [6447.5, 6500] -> 0.92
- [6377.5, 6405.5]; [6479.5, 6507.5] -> 0.85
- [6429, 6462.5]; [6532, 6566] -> 1.04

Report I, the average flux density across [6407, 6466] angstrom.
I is 8.57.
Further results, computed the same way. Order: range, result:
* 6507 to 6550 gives 8.32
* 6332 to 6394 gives 8.47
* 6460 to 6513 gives 7.52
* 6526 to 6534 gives 8.31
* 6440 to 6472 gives 8.22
